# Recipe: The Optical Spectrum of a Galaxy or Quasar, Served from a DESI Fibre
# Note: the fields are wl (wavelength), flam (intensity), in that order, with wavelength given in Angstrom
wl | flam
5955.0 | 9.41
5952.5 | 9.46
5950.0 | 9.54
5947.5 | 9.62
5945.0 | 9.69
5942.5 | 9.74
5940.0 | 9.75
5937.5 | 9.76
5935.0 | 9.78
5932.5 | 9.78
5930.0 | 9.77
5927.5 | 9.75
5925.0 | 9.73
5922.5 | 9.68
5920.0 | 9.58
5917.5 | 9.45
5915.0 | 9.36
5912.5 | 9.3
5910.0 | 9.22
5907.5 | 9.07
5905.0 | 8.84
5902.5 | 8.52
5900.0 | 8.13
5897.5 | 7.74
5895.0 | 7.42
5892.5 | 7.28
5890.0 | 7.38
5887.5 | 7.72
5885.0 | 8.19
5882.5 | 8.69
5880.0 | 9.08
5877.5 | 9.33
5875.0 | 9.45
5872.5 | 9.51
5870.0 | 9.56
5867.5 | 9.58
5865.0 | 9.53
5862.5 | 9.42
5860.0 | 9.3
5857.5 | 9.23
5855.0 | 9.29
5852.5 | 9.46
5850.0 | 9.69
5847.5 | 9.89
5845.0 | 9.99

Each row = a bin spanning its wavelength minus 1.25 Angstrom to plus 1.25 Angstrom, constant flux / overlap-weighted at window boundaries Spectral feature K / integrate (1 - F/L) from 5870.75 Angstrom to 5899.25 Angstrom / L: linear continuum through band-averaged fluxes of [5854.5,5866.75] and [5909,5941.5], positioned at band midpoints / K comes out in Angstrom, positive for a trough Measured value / 3.3 Angstrom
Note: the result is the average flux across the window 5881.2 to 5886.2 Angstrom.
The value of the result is 8.45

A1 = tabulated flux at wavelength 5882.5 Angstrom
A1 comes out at 8.69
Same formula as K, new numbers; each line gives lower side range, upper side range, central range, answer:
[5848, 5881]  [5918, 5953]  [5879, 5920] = 4.6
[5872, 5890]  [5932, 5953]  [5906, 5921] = -0.1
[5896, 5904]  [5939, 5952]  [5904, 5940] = -2.7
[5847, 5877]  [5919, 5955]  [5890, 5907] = 2.8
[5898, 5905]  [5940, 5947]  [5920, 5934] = -0.8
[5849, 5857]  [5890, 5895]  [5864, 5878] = -1.7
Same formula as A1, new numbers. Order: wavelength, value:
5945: 9.69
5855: 9.29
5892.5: 7.28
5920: 9.58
